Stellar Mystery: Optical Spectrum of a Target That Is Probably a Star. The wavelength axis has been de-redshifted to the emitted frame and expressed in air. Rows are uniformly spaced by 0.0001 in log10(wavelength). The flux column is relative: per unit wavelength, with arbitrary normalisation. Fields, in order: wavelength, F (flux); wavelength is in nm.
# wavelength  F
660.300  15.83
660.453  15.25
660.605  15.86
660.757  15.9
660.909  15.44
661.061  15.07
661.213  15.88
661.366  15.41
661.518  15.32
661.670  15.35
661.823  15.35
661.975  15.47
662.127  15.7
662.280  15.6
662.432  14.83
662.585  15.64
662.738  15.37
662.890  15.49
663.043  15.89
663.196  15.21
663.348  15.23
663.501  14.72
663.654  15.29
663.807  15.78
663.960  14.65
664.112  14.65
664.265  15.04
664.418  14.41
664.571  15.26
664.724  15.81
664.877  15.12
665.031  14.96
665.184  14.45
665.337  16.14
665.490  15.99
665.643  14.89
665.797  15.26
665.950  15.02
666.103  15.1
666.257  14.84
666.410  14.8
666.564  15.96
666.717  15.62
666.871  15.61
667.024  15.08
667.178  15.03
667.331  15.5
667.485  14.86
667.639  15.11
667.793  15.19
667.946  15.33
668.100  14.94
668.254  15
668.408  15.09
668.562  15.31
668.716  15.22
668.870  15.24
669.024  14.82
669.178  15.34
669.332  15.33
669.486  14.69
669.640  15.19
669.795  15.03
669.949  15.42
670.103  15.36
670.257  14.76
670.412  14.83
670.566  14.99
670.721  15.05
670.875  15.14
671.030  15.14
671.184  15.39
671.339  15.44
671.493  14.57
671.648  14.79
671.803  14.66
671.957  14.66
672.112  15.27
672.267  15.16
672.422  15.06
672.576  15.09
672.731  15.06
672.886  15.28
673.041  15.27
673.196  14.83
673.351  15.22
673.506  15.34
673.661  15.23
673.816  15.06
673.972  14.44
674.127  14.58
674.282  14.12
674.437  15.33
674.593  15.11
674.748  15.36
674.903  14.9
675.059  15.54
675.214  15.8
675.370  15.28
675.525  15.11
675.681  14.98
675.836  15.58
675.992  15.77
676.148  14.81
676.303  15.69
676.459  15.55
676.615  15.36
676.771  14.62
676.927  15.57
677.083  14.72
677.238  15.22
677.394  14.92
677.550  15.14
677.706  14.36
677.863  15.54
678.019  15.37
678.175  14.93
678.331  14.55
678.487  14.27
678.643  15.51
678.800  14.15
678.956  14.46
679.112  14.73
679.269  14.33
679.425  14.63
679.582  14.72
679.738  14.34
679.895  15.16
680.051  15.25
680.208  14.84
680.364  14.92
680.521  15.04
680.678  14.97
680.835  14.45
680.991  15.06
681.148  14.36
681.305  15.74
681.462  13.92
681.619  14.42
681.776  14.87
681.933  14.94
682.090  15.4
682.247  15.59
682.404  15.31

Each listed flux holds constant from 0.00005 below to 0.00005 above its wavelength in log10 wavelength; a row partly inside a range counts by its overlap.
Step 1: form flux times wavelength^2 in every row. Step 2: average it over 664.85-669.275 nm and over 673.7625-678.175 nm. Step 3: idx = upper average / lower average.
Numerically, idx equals 1.02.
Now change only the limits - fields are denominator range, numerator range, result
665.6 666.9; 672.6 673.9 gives 1.02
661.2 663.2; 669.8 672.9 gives 1.00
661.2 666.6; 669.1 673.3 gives 1.01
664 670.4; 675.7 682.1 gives 1.02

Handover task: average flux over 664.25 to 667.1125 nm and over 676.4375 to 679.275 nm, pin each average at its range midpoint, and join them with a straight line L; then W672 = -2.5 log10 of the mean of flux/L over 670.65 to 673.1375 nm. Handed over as 0.00 mag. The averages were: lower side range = 15.2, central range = 15.1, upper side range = 14.9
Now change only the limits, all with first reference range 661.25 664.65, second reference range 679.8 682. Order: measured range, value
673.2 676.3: -0.01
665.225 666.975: -0.01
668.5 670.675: 0.00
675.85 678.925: -0.01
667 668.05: 0.00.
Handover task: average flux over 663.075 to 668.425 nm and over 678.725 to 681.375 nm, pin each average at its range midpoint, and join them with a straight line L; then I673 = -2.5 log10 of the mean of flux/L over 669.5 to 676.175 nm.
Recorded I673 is -0.01 mag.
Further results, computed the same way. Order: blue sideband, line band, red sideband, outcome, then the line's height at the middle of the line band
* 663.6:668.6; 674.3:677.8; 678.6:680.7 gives -0.023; 14.9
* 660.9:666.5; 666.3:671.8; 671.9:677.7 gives 0.004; 15.2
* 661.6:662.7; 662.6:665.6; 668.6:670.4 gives 0.006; 15.3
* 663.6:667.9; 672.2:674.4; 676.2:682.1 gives 0.002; 15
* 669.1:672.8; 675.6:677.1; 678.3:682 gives -0.029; 14.9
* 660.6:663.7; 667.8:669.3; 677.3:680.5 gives 0.002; 15.2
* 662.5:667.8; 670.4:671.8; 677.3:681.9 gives 0.002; 15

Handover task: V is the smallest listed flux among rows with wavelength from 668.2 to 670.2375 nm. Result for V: 14.69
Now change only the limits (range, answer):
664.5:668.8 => 14.45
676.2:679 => 14.15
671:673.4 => 14.57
